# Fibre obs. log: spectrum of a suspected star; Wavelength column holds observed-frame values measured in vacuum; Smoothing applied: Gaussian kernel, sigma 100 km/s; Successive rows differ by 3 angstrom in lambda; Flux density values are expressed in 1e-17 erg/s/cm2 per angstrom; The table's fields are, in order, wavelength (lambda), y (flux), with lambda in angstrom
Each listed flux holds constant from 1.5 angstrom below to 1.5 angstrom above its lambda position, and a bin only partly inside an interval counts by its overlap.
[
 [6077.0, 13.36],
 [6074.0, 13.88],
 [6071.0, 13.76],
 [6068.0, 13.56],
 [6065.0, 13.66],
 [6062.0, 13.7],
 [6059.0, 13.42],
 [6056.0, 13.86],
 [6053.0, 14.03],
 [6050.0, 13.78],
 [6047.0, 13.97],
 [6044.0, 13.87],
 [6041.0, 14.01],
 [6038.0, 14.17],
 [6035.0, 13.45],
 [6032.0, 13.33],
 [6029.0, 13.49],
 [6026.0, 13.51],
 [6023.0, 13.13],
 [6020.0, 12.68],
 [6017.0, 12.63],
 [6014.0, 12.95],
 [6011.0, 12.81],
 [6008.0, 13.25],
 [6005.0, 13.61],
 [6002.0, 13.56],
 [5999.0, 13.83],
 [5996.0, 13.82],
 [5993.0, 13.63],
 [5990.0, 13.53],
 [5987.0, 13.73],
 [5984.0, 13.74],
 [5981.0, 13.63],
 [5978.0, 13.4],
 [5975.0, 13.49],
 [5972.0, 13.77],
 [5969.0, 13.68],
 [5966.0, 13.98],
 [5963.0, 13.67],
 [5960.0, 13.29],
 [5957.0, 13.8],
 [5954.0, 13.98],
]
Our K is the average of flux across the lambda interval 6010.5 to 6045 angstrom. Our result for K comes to 13.3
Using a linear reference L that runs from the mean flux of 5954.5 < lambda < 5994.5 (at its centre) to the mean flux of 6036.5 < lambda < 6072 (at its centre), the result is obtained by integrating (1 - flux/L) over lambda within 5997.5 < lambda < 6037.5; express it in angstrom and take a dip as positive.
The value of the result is 1.4 angstrom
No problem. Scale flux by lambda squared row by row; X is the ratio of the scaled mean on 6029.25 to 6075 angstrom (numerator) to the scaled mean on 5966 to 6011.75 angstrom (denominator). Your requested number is 1.03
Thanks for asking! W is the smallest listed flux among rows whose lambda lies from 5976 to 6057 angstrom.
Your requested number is 12.63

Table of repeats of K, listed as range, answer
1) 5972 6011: 13.6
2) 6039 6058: 13.9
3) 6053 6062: 13.7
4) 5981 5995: 13.7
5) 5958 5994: 13.6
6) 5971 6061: 13.5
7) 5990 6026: 13.3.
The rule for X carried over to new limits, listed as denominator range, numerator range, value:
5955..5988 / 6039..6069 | 1.04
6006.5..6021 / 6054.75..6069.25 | 1.08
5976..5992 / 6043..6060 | 1.04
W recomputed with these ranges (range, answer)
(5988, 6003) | 13.53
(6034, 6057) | 13.45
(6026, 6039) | 13.33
